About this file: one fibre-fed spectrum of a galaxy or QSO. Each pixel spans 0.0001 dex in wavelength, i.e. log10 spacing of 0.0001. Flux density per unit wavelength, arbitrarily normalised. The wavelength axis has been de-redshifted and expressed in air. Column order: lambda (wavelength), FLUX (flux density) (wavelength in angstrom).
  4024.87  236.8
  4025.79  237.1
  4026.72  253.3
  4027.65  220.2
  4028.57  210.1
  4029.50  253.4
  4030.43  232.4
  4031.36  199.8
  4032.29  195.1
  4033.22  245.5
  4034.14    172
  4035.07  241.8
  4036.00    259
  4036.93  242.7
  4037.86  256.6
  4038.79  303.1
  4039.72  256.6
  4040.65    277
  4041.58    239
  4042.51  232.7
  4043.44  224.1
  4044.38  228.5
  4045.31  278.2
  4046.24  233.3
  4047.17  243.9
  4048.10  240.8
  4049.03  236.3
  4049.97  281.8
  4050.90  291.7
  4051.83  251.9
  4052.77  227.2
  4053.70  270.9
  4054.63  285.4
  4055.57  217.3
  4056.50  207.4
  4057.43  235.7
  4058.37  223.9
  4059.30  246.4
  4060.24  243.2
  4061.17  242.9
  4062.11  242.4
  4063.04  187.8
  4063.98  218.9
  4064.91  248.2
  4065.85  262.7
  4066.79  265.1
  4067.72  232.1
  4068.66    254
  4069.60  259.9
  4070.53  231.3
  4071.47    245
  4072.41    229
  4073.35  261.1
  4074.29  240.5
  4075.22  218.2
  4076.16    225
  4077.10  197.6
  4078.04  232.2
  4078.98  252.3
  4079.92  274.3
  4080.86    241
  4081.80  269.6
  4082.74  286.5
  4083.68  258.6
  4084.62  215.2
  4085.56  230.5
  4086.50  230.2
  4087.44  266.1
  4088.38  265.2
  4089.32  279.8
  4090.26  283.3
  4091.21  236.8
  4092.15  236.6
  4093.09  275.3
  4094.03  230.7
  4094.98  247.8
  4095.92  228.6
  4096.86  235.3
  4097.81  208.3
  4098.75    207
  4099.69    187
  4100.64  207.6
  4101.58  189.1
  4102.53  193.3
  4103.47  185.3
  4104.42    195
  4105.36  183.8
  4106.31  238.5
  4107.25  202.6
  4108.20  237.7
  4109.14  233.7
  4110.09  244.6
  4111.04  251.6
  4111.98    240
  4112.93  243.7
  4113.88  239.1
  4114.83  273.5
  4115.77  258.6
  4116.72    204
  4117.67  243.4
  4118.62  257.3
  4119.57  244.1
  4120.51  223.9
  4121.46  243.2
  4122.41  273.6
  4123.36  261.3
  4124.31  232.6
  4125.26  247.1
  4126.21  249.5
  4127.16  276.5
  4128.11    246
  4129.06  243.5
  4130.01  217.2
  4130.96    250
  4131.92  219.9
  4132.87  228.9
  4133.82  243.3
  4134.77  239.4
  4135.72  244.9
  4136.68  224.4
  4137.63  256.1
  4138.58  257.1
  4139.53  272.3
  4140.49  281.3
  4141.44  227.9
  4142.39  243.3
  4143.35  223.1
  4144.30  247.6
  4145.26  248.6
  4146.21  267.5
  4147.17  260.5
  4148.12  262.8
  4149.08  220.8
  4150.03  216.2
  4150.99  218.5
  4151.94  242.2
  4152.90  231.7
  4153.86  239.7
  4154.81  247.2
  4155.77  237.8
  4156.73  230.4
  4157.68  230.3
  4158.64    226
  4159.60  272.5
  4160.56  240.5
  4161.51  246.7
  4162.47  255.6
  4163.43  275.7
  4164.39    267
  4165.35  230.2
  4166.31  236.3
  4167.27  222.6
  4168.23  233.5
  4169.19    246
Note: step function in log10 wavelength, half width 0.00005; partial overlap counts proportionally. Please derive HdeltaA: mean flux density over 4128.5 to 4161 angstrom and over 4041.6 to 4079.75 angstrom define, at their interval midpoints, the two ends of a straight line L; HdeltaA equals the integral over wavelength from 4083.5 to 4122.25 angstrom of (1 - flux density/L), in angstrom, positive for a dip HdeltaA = 1.3 angstrom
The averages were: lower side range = 241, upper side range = 242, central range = 233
